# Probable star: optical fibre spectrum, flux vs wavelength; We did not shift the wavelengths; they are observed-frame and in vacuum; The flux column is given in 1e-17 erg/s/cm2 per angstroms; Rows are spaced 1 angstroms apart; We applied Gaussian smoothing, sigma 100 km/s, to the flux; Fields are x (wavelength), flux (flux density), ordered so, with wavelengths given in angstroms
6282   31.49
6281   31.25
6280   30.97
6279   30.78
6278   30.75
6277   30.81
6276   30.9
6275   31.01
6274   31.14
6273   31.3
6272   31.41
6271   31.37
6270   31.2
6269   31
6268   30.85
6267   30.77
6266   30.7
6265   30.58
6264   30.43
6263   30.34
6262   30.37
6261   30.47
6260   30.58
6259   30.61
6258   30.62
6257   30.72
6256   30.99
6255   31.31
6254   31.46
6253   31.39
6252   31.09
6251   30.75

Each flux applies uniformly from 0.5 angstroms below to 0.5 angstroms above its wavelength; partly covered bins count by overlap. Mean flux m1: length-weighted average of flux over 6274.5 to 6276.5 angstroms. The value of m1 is 31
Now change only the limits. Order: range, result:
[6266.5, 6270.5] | 31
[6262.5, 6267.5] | 30.6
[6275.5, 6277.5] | 30.9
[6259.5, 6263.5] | 30.4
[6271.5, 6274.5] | 31.3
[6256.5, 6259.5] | 30.7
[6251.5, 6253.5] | 31.2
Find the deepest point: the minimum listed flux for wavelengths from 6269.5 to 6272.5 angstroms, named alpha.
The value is 31.2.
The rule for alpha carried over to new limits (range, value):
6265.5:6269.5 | 30.7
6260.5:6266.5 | 30.34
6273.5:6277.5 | 30.81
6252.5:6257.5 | 30.72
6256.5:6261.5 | 30.47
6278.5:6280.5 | 30.78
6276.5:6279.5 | 30.75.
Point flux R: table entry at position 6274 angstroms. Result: 31.14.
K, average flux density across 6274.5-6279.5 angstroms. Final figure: 30.9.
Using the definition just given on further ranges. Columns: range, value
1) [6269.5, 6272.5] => 31.3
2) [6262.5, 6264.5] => 30.4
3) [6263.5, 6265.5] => 30.5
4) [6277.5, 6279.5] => 30.8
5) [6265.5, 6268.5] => 30.8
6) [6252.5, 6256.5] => 31.3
